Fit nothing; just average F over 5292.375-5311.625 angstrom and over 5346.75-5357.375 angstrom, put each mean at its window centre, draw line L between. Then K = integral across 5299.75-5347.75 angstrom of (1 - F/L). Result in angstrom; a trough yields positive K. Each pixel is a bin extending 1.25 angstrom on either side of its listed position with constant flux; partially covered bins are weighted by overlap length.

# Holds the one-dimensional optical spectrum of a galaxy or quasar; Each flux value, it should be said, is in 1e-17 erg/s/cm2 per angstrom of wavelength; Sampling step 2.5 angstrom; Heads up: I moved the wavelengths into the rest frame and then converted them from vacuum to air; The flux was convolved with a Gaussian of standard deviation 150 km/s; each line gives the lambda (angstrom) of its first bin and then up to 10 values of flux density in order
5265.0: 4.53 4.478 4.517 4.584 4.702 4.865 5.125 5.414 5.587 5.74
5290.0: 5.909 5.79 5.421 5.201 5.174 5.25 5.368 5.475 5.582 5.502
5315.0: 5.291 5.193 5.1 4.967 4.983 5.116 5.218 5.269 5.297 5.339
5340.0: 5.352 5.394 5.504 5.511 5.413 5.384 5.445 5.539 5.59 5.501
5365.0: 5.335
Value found 1.07 angstrom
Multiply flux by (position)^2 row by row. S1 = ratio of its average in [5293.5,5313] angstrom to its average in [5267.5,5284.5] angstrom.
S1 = 1.11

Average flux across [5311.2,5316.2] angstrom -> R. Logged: 5.4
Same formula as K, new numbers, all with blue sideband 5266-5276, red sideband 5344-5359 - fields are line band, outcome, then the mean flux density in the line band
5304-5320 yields -1.1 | 5.38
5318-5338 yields 0.2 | 5.16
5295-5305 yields -0.7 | 5.25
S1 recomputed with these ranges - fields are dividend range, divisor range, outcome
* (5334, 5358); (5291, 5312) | 1.02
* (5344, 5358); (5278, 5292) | 1.01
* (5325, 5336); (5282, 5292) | 0.93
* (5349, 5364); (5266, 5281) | 1.20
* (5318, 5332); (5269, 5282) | 1.08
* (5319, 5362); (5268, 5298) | 1.04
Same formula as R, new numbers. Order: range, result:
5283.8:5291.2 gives 5.75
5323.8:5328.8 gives 5.05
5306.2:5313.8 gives 5.52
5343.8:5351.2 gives 5.48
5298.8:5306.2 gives 5.26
